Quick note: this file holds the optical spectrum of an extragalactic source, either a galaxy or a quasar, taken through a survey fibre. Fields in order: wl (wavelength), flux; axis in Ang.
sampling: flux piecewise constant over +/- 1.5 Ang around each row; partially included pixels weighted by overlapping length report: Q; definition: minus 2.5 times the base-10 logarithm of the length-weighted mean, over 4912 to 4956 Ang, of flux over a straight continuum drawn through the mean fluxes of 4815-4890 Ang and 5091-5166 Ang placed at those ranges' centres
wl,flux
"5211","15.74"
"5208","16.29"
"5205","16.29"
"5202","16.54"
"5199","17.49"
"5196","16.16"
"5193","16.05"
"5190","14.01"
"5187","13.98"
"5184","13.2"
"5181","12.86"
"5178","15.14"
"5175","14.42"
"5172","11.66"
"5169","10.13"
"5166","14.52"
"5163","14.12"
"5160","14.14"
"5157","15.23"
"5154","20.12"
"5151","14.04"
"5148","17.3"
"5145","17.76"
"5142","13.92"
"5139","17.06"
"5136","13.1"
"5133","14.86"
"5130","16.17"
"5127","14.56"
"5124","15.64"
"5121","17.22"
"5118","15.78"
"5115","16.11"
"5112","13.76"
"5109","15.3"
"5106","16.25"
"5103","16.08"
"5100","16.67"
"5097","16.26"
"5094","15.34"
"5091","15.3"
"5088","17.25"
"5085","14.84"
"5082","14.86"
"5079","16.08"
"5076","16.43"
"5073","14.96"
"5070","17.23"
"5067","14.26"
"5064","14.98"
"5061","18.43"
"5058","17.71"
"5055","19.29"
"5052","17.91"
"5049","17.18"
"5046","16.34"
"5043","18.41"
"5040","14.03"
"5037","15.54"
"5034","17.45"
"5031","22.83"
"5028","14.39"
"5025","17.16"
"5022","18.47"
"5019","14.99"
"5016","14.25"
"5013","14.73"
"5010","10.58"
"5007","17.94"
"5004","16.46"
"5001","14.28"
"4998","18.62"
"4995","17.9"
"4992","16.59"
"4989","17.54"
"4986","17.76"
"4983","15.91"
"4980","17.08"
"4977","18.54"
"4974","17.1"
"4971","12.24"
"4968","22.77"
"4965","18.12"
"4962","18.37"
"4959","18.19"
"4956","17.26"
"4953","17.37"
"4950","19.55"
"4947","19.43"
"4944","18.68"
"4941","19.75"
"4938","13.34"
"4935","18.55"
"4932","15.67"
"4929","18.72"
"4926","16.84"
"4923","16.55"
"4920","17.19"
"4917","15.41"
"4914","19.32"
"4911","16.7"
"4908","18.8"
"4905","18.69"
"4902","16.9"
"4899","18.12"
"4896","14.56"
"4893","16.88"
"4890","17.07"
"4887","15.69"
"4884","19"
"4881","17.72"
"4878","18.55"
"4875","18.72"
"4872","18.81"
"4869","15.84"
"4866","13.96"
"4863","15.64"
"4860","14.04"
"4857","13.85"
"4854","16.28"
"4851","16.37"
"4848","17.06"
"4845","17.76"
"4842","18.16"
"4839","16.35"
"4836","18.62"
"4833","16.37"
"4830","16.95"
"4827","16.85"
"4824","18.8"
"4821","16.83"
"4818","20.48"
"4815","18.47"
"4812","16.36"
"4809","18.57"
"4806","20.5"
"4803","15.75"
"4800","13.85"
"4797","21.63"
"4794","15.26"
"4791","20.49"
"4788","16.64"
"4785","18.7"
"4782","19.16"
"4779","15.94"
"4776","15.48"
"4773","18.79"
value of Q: -0.06 mag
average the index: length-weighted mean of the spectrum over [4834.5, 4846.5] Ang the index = 17.7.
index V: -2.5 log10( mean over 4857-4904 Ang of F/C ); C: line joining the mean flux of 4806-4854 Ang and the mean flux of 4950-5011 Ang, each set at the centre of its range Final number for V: 0.05 mag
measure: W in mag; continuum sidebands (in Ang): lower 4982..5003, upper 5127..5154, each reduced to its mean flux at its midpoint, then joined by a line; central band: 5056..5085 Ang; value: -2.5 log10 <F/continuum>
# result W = 0.01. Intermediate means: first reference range 17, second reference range 15.7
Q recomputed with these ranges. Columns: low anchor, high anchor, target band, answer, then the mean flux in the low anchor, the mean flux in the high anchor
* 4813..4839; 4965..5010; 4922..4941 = 0.027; 17.8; 17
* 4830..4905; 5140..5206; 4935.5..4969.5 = -0.135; 16.8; 15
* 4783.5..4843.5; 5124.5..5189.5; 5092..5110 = -0.055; 17.8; 14.7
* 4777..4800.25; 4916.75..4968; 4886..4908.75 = 0.047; 17.9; 17.8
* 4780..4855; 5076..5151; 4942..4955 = -0.118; 17.7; 15.7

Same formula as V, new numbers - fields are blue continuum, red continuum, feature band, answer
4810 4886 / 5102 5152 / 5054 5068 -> -0.07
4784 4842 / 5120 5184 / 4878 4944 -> -0.02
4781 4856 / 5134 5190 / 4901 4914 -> -0.07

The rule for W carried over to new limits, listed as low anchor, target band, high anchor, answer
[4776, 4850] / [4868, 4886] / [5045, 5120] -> -0.05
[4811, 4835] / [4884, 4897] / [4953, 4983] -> 0.08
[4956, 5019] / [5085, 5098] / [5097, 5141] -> 0.00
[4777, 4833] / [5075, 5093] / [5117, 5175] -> -0.01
